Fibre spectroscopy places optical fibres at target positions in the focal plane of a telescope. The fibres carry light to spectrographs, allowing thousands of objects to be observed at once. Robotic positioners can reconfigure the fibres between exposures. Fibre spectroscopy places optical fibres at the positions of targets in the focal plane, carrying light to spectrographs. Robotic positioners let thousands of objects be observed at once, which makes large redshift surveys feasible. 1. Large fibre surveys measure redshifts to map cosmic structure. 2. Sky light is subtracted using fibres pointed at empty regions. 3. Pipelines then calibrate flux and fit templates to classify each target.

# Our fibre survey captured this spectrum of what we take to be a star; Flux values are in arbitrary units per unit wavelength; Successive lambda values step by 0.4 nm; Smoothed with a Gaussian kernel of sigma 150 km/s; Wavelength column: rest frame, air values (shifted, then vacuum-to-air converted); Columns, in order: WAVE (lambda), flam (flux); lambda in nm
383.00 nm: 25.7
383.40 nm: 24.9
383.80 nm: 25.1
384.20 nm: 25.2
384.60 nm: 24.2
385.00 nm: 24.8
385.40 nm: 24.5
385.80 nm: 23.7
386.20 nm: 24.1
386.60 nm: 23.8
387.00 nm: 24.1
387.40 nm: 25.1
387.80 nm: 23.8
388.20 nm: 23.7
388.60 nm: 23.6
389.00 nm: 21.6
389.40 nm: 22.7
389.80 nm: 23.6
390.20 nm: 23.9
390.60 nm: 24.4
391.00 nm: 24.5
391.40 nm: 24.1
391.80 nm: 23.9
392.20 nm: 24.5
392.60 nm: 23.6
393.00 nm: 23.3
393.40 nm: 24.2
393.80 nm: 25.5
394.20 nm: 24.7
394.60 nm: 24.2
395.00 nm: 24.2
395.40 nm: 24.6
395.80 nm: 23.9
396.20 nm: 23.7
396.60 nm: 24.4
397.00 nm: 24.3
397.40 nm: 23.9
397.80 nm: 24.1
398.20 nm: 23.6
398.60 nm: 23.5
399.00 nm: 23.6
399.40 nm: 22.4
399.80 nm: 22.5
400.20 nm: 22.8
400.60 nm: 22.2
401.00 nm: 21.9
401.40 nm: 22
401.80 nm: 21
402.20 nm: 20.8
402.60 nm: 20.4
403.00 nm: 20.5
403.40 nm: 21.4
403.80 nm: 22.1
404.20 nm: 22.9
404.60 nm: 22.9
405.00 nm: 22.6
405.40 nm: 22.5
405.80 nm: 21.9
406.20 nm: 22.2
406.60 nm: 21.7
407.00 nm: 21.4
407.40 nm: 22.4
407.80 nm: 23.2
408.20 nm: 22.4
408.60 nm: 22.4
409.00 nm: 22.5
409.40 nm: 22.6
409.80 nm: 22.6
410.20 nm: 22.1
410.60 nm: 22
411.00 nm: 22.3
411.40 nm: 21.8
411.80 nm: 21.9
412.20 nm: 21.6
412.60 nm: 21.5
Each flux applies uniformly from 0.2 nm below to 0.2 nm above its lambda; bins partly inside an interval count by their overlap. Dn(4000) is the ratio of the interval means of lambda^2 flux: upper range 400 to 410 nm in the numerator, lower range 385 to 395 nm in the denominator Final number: 1.0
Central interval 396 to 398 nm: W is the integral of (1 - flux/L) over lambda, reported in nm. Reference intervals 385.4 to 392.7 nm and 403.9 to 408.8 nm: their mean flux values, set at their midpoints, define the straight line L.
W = -0.08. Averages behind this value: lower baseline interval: 23.8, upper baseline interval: 22.4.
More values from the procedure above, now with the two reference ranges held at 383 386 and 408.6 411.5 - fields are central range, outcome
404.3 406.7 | 0.04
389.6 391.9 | 0.00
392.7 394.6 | -0.04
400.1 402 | 0.10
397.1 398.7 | -0.03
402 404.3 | 0.17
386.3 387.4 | 0.01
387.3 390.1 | 0.10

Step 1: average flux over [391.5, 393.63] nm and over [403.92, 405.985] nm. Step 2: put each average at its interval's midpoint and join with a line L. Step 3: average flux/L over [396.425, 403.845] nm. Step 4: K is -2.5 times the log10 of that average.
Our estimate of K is 0.03 mag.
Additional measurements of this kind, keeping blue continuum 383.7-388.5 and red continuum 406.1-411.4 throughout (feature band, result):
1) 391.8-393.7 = -0.01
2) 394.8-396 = -0.03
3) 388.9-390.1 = 0.05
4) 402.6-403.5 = 0.10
